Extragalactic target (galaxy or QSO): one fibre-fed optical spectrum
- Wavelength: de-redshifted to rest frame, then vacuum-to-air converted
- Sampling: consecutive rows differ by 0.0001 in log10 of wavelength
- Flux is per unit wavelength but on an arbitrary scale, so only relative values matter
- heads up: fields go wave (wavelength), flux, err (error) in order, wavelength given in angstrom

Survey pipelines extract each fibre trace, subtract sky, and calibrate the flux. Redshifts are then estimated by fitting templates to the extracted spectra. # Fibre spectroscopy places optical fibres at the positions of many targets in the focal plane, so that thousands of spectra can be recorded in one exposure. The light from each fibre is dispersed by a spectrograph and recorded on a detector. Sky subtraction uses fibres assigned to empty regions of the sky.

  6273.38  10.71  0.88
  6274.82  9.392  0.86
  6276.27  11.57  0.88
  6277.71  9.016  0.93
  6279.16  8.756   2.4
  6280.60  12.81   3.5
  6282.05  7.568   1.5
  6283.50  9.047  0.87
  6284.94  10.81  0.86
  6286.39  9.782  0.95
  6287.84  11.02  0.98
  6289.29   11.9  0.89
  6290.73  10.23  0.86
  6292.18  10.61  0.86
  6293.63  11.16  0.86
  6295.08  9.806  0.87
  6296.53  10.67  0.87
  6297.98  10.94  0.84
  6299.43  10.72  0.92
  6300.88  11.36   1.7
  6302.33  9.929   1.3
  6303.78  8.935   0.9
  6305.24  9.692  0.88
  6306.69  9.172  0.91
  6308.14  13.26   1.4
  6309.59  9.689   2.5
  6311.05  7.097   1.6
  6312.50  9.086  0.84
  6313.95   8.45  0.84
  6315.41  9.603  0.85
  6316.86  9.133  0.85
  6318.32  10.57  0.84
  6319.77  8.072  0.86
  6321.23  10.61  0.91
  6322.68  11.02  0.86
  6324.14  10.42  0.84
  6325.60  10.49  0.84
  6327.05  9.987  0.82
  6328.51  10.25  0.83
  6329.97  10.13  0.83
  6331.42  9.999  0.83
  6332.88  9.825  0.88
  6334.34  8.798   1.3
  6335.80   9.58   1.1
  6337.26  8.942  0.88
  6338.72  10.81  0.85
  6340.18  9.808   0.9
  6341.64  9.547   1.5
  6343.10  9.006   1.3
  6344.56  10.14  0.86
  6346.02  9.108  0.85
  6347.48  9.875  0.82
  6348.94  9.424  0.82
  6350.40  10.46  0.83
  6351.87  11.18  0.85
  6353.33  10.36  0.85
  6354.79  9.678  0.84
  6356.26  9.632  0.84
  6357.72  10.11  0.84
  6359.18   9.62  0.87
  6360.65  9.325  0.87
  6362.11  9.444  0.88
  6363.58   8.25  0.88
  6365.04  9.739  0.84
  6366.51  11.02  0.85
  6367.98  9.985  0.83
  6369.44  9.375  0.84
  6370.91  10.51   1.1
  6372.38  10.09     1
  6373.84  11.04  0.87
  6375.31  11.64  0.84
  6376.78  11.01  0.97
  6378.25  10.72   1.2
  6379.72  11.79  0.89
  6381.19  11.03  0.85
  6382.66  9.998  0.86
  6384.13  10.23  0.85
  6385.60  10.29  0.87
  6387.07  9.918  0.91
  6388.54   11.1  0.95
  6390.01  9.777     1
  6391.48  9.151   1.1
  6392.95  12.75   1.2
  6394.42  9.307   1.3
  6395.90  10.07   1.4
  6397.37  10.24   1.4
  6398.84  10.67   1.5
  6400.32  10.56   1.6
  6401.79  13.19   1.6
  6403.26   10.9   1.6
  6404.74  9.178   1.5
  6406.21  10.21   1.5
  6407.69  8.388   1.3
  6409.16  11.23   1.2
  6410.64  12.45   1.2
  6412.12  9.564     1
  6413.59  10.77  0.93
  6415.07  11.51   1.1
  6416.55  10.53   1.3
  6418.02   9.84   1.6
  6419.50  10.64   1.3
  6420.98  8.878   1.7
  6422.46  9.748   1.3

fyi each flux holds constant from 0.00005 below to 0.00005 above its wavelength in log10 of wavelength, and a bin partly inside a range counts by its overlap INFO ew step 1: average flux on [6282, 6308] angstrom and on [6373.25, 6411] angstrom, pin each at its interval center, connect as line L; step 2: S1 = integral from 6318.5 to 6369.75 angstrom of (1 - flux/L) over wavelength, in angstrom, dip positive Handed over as 3.1 angstrom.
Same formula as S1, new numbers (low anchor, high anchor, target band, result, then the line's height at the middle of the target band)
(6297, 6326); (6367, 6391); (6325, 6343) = 0.5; 10.1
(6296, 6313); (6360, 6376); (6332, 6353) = 0.6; 10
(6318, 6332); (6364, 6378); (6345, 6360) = 0.6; 10.3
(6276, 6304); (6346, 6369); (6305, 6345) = 1.3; 10.1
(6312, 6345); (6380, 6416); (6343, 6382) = 0.0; 10.1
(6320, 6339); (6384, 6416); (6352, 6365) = 0.7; 10.2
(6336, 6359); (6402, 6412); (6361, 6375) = 0.1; 10.1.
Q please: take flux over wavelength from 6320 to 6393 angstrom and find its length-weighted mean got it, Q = 10.1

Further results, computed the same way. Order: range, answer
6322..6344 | 9.9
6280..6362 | 9.98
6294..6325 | 9.93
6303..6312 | 9.62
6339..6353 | 9.89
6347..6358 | 10.1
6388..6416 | 10.6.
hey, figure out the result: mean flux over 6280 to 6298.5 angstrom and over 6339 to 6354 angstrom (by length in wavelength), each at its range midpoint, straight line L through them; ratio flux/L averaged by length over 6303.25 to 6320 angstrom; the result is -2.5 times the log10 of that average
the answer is 0.09 mag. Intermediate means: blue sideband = 10.5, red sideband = 9.92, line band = 9.44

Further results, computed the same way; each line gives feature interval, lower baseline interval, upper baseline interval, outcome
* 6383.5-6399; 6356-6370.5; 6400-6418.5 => 0.00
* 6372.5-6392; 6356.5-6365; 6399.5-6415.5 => -0.06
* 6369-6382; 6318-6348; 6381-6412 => -0.06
